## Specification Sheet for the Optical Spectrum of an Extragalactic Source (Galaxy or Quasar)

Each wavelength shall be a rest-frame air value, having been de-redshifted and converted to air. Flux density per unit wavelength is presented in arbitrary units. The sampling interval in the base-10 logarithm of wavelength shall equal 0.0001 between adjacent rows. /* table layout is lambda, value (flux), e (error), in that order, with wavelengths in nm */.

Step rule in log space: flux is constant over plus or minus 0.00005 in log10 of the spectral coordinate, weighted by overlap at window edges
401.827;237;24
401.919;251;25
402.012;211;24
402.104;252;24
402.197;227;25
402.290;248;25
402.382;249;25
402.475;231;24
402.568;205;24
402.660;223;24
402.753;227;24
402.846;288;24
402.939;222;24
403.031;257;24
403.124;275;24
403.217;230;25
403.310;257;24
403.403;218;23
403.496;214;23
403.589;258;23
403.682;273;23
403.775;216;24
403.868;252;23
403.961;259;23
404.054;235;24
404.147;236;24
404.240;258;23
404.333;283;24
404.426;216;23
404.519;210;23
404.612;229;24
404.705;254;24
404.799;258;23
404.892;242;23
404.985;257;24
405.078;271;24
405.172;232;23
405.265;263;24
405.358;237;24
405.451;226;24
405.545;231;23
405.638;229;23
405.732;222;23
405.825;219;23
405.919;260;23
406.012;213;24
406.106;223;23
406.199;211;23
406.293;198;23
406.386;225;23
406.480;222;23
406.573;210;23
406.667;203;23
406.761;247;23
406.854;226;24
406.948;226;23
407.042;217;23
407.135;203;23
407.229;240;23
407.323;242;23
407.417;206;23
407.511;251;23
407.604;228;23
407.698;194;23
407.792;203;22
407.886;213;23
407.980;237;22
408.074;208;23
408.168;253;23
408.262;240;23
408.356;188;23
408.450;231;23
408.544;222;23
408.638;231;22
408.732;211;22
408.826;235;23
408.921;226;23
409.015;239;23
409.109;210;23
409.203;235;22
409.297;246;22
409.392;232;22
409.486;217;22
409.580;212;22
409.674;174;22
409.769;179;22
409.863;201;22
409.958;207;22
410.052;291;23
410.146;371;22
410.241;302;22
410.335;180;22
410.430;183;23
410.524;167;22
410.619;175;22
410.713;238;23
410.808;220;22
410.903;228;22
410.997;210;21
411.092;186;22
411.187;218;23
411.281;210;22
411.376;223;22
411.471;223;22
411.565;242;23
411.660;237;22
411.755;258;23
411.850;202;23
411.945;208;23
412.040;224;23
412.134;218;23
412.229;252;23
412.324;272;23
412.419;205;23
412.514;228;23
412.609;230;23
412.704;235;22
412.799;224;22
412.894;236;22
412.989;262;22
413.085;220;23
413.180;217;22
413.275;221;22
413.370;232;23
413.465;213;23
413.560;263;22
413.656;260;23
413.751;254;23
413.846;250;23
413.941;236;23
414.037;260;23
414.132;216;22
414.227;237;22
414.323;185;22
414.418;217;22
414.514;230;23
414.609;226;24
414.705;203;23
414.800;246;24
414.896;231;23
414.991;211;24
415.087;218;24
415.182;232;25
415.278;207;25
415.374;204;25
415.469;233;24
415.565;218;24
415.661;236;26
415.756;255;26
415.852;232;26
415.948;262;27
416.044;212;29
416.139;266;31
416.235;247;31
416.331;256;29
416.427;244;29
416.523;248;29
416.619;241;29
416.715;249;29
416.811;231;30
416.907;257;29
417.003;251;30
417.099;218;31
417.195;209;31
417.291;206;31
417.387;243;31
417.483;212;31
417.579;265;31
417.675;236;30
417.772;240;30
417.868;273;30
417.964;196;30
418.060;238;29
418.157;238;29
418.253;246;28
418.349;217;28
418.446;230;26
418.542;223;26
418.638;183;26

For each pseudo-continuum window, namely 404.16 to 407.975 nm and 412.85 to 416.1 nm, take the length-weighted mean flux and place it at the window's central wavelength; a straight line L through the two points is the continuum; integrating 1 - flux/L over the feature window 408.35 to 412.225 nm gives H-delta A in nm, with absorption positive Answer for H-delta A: 0.12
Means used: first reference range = 230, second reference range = 231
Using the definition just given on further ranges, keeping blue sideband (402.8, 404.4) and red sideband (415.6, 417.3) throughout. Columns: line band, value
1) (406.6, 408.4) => 0.17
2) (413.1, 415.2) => 0.11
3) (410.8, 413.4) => 0.18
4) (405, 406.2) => 0.06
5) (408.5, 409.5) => 0.07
